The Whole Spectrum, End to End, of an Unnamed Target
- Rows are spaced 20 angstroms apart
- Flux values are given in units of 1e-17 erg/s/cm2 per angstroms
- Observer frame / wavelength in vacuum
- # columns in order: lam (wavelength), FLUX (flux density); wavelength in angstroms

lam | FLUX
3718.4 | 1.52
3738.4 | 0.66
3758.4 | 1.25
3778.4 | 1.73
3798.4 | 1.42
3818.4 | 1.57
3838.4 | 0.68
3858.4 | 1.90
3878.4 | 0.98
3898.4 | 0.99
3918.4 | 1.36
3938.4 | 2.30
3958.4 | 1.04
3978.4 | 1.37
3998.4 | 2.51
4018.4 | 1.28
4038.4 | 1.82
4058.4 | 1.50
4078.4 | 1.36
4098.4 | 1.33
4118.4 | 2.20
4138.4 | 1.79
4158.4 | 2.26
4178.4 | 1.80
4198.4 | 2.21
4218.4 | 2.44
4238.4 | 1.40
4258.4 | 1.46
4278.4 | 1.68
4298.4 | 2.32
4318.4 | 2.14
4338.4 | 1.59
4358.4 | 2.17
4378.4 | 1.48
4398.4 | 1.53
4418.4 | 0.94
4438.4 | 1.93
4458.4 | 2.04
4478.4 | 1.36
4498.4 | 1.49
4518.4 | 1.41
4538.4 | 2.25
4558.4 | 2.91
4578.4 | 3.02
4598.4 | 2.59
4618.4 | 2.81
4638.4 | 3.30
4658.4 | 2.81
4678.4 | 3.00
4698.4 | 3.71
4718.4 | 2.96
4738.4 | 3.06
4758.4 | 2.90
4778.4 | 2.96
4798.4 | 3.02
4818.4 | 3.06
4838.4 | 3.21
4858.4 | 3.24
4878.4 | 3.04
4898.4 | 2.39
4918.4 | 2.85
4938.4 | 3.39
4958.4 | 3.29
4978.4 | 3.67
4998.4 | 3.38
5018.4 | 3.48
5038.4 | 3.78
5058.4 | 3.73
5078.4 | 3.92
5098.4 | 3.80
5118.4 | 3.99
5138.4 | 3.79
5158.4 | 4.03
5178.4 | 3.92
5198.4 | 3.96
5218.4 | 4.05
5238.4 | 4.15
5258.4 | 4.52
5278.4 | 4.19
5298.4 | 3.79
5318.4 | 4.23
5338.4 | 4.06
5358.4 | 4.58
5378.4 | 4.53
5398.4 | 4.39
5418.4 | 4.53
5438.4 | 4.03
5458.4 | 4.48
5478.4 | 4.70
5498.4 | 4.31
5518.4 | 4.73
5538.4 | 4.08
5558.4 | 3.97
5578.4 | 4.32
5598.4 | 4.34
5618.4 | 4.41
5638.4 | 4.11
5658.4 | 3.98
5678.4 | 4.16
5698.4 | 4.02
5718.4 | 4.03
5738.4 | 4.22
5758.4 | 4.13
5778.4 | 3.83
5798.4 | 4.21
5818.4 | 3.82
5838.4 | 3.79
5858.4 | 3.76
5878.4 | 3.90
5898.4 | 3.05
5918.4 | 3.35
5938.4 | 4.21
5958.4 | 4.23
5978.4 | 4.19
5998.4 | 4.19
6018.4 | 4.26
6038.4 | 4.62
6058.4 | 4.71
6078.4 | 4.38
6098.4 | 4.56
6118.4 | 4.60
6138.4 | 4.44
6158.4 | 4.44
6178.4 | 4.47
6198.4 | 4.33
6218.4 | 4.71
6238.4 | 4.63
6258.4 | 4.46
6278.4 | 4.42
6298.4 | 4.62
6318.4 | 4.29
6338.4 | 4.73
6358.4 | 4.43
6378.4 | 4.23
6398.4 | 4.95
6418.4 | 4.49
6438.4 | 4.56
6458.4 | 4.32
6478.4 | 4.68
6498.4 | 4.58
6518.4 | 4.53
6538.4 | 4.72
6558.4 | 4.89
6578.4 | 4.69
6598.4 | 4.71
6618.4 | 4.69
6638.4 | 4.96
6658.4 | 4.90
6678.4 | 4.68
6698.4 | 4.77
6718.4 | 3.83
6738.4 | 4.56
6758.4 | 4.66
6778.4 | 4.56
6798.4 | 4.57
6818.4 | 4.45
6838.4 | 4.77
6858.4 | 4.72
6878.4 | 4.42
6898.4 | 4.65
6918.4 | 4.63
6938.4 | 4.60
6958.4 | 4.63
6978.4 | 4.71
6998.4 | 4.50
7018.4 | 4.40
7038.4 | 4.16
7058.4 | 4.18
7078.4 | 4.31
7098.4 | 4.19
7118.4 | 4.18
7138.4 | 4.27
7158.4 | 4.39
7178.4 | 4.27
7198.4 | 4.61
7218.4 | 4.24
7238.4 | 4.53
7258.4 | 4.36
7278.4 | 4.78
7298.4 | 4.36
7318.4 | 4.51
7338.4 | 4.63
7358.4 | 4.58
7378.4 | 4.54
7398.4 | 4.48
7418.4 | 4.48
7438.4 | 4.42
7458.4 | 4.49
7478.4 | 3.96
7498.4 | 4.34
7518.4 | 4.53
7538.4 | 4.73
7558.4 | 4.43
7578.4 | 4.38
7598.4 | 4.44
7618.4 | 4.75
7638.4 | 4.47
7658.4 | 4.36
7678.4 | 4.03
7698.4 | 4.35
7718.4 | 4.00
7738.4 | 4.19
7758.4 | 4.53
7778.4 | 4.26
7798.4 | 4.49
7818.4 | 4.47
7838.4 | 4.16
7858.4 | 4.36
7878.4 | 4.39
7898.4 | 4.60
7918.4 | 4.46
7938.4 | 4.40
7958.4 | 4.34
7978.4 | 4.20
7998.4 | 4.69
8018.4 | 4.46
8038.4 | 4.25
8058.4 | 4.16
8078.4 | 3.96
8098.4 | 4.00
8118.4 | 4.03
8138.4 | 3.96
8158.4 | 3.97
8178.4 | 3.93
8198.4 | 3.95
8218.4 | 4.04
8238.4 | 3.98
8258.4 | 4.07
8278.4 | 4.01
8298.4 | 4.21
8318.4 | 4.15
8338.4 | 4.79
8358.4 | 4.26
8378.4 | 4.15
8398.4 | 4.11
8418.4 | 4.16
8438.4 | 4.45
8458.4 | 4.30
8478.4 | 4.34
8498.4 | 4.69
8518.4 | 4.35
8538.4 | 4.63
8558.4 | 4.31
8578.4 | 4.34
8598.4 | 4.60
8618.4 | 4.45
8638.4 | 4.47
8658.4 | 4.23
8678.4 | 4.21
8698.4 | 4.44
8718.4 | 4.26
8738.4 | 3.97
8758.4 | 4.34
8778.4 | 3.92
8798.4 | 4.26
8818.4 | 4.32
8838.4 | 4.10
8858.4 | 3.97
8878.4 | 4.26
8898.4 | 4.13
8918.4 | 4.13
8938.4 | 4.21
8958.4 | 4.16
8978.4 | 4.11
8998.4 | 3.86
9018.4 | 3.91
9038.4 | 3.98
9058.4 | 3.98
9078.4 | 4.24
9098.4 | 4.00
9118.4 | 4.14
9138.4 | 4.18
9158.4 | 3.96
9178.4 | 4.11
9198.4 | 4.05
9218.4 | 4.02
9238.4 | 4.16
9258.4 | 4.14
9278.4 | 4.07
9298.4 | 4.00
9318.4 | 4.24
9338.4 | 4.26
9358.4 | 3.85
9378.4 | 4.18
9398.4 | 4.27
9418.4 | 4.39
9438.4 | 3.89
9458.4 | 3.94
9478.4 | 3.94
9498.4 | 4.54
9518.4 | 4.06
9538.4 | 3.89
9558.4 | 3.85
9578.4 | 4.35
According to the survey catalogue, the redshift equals 0.14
